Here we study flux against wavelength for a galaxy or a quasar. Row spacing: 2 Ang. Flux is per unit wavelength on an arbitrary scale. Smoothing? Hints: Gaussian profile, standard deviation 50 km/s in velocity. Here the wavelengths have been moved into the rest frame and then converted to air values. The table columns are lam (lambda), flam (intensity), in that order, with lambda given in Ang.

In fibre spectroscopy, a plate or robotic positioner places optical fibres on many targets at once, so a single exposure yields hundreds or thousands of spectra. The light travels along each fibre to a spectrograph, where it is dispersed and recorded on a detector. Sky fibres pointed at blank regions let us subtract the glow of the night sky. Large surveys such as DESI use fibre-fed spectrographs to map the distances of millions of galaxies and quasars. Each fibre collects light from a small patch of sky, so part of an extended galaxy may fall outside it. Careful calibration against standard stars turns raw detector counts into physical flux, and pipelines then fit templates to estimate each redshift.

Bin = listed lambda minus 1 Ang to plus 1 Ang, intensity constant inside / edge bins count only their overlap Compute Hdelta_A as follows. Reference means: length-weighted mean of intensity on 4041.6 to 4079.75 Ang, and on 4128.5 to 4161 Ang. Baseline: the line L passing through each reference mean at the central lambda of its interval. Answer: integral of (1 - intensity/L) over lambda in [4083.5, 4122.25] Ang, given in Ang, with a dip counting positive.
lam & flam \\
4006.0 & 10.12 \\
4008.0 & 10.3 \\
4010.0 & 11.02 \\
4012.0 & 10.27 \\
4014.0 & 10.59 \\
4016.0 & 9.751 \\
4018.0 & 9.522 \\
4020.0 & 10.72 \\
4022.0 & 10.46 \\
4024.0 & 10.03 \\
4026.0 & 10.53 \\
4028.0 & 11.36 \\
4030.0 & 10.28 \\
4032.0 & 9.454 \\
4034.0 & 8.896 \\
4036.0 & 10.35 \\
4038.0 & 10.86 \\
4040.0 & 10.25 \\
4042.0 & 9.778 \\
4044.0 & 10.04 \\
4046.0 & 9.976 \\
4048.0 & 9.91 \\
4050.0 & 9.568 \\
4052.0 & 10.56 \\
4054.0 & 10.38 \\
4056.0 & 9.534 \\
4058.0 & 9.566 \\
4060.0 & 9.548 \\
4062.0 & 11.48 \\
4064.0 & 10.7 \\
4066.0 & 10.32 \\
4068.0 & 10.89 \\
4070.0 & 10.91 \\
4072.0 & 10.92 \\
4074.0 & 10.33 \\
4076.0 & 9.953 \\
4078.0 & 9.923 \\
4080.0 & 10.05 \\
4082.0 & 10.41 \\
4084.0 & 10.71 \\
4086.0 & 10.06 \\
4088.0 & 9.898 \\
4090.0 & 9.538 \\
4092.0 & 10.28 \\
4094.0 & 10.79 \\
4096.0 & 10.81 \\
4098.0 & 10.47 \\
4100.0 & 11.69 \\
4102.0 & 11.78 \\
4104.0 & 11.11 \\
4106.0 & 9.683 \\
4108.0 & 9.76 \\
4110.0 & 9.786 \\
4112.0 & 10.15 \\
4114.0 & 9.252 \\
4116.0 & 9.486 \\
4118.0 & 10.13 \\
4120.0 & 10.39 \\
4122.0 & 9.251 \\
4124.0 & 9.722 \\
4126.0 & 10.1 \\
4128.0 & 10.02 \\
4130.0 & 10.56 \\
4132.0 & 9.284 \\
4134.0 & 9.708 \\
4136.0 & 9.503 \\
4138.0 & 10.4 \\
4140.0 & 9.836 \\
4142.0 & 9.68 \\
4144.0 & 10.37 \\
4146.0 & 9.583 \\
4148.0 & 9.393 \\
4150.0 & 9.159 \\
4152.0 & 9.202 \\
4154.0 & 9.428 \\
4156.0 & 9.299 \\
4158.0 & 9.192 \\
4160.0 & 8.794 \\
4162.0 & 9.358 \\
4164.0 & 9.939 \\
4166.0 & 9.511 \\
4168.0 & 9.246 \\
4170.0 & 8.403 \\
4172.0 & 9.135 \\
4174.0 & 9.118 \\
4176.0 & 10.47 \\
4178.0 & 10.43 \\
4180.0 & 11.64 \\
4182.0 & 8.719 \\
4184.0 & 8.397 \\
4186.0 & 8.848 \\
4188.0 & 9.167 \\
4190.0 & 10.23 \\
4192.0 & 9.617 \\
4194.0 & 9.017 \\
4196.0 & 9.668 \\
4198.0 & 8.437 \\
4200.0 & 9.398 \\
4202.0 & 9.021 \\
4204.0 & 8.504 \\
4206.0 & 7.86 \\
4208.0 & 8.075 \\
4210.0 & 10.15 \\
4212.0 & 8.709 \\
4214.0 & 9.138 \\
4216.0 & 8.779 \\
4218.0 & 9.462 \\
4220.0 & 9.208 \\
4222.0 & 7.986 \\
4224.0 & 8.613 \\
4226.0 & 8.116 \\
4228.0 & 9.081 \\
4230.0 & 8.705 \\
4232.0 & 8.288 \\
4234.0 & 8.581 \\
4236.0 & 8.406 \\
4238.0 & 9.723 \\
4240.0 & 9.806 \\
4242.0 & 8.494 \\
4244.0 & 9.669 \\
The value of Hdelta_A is -1.38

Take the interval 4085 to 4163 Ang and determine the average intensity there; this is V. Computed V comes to 9.92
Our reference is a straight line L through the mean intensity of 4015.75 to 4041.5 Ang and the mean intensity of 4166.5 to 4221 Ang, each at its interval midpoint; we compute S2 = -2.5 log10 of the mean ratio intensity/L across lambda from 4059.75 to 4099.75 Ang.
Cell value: -0.06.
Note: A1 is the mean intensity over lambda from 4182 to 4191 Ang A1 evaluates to 9.11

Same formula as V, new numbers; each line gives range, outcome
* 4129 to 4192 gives 9.55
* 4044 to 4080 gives 10.3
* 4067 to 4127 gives 10.3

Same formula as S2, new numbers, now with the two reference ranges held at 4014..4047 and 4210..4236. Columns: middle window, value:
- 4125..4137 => -0.05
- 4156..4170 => -0.01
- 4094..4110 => -0.11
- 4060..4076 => -0.08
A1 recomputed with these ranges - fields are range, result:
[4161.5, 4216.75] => 9.25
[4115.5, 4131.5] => 9.95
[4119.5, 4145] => 9.9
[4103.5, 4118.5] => 9.87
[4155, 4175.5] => 9.23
